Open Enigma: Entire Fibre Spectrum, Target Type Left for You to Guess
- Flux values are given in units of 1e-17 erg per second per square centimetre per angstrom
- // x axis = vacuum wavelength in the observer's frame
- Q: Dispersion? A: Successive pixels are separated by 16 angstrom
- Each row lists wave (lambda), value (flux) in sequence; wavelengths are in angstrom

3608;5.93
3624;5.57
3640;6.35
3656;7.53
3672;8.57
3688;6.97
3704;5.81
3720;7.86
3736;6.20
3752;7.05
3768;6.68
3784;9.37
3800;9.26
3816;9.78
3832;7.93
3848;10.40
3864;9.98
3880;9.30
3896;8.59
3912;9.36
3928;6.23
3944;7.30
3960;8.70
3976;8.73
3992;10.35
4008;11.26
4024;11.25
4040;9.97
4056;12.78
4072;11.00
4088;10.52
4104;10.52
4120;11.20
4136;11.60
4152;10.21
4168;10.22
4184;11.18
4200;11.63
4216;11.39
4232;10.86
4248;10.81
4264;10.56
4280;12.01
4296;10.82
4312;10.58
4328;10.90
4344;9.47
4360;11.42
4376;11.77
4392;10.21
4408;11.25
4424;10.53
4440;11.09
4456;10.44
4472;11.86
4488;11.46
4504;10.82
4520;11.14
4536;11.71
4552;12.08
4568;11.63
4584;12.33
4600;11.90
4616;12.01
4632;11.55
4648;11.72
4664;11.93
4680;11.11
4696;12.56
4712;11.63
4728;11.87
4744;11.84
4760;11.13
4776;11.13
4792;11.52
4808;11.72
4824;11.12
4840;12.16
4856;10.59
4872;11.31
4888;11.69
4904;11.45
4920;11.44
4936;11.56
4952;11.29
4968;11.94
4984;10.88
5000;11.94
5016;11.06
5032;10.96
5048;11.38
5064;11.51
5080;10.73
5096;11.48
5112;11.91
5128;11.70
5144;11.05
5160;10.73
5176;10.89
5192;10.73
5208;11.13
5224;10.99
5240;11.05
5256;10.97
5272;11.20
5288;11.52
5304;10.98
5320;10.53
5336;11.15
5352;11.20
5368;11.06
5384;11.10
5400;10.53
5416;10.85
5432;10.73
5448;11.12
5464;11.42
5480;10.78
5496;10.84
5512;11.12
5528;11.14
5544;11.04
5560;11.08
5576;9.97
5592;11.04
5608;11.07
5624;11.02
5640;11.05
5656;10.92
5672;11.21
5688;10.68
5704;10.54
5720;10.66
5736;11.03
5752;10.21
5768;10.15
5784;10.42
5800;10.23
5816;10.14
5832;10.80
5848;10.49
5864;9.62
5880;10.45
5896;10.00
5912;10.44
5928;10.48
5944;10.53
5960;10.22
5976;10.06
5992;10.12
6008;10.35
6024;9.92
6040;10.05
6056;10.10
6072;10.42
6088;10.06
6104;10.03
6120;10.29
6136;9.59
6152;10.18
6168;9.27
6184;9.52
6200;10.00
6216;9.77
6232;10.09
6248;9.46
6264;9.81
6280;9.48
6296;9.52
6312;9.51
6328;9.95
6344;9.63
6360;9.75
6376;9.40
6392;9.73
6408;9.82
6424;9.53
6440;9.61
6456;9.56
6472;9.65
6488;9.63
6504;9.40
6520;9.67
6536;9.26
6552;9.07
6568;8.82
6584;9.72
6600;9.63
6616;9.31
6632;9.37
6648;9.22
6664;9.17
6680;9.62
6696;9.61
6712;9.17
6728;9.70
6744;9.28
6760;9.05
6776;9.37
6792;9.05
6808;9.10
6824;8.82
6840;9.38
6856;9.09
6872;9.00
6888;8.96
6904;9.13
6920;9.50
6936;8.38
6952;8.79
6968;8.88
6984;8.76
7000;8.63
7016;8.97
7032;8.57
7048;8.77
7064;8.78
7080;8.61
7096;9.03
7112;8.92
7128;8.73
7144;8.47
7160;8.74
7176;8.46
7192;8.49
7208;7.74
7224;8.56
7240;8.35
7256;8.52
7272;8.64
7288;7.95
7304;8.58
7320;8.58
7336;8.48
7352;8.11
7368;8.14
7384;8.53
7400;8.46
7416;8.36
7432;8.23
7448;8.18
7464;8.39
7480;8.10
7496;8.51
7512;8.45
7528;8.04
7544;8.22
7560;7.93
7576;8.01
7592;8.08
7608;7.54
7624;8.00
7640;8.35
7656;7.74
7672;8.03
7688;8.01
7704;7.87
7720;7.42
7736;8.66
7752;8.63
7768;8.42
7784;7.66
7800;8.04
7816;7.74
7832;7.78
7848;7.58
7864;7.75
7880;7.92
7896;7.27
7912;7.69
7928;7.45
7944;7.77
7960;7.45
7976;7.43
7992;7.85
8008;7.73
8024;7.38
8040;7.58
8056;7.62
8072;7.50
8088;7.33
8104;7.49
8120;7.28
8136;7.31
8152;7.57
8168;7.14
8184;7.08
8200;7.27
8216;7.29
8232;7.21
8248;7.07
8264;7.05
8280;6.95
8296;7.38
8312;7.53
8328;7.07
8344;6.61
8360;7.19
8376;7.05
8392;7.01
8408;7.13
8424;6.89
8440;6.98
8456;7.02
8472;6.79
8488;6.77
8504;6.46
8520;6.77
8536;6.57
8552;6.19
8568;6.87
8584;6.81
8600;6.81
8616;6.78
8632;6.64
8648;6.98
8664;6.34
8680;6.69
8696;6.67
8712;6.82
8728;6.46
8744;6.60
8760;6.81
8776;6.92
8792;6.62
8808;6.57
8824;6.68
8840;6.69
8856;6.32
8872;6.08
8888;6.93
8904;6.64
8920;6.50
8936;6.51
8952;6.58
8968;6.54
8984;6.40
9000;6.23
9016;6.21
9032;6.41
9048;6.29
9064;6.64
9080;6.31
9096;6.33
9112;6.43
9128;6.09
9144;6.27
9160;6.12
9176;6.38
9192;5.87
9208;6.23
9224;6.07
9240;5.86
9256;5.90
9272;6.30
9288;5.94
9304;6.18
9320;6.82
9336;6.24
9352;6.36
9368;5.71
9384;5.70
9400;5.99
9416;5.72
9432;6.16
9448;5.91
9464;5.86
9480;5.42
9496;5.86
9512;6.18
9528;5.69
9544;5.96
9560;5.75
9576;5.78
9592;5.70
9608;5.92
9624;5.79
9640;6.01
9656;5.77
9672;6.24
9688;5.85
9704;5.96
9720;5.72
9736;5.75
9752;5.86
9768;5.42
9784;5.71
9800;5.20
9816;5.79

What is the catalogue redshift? 0.00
